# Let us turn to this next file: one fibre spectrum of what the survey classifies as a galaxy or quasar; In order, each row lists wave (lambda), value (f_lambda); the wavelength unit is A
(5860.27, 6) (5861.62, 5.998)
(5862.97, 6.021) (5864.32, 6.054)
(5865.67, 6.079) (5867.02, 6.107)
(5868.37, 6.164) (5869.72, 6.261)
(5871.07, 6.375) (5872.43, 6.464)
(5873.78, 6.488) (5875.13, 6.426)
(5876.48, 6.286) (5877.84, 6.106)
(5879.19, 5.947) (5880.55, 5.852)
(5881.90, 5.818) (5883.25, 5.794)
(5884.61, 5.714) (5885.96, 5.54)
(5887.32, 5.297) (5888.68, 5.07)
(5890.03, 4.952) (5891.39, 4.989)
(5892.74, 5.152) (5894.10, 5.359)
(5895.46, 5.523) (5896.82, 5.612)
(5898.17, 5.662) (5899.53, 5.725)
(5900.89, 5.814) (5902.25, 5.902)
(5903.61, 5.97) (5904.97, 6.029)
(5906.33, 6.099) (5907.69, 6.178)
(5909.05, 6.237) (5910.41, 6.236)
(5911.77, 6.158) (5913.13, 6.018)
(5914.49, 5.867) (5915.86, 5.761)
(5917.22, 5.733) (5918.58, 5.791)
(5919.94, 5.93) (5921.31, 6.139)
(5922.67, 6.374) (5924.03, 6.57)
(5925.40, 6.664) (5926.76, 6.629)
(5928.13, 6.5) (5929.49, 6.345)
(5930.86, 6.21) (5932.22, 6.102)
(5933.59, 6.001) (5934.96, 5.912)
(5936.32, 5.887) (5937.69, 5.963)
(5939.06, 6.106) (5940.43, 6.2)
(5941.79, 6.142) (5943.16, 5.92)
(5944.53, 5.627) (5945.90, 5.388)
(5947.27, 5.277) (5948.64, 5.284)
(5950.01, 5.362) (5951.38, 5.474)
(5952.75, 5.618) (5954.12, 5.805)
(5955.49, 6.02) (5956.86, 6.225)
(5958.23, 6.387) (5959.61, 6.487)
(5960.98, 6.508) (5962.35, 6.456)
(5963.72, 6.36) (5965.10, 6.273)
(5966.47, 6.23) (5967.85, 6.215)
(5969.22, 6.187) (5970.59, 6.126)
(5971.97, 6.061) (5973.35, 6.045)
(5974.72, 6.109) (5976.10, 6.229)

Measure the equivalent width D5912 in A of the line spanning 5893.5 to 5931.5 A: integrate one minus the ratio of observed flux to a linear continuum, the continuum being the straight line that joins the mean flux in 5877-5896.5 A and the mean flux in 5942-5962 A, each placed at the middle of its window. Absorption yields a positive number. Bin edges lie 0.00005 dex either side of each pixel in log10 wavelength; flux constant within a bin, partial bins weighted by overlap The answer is -2.68 A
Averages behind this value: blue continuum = 5.51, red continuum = 5.83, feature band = 6.04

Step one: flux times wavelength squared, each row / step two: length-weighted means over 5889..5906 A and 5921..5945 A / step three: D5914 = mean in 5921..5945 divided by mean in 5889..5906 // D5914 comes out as 1.13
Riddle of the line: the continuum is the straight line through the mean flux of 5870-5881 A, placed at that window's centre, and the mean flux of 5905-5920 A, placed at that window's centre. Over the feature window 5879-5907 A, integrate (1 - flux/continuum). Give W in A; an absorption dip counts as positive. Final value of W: 2.4 A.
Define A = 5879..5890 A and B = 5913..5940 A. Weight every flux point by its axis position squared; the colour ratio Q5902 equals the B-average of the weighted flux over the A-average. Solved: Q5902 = 1.11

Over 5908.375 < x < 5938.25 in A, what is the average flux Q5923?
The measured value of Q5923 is 6.14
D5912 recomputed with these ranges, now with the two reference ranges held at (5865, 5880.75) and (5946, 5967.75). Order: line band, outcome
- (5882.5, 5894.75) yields 1.7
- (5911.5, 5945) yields -0.3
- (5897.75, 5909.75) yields 0.3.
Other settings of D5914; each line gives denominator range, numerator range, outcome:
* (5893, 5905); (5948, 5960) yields 1.04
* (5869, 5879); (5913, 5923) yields 0.95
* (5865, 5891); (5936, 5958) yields 1.00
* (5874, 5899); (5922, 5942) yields 1.13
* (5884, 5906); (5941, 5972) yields 1.10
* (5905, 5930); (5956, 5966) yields 1.05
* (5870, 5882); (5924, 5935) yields 1.04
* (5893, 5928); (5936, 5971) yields 1.01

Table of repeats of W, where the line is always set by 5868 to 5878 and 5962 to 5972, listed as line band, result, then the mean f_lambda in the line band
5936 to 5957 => 1.7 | 5.75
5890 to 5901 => 1.5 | 5.43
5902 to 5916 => 0.5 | 6.05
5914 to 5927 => 0.3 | 6.13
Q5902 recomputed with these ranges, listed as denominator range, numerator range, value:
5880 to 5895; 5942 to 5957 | 1.06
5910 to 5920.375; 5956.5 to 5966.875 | 1.09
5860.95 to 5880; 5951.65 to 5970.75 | 1.03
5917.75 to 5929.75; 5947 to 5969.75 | 0.96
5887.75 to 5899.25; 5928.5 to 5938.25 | 1.16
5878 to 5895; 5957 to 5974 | 1.18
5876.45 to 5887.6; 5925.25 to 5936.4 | 1.09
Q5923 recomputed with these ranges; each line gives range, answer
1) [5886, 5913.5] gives 5.69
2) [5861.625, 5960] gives 5.93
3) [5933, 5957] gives 5.78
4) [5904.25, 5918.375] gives 6.02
